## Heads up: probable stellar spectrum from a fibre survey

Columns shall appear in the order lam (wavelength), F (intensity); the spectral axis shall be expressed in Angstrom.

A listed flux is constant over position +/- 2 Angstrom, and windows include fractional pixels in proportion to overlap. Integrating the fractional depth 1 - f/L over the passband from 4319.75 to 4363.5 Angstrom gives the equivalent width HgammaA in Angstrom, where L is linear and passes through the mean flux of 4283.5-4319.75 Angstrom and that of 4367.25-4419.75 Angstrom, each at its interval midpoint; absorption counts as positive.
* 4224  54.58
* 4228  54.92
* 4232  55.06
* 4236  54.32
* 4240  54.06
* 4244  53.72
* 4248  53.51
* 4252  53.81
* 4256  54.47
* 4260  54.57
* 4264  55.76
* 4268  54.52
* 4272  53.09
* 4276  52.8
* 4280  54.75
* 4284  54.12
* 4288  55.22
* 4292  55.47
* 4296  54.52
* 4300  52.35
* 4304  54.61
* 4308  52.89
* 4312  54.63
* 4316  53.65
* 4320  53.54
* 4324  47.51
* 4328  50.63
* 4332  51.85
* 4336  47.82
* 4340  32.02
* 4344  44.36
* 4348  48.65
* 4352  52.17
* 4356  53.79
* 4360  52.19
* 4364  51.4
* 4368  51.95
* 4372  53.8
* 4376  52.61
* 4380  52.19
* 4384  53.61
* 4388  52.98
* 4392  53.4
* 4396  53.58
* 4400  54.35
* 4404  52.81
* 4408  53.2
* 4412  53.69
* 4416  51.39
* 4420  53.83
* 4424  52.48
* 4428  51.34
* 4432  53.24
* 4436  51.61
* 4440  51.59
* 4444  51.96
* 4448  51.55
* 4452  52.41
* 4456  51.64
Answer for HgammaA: 4.23 Angstrom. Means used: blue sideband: 54.1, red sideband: 53.1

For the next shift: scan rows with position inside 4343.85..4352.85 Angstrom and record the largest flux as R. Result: 52.17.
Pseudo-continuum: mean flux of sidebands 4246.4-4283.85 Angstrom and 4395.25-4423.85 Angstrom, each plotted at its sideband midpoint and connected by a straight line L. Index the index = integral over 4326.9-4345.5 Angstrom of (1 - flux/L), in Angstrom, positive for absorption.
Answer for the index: 3.0 Angstrom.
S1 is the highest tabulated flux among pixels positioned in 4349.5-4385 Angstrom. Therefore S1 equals 53.8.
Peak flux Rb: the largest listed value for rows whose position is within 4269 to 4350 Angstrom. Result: 55.47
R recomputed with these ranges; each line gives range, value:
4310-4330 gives 54.63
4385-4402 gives 54.35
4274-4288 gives 55.22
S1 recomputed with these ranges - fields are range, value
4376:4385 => 53.61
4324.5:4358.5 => 53.79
